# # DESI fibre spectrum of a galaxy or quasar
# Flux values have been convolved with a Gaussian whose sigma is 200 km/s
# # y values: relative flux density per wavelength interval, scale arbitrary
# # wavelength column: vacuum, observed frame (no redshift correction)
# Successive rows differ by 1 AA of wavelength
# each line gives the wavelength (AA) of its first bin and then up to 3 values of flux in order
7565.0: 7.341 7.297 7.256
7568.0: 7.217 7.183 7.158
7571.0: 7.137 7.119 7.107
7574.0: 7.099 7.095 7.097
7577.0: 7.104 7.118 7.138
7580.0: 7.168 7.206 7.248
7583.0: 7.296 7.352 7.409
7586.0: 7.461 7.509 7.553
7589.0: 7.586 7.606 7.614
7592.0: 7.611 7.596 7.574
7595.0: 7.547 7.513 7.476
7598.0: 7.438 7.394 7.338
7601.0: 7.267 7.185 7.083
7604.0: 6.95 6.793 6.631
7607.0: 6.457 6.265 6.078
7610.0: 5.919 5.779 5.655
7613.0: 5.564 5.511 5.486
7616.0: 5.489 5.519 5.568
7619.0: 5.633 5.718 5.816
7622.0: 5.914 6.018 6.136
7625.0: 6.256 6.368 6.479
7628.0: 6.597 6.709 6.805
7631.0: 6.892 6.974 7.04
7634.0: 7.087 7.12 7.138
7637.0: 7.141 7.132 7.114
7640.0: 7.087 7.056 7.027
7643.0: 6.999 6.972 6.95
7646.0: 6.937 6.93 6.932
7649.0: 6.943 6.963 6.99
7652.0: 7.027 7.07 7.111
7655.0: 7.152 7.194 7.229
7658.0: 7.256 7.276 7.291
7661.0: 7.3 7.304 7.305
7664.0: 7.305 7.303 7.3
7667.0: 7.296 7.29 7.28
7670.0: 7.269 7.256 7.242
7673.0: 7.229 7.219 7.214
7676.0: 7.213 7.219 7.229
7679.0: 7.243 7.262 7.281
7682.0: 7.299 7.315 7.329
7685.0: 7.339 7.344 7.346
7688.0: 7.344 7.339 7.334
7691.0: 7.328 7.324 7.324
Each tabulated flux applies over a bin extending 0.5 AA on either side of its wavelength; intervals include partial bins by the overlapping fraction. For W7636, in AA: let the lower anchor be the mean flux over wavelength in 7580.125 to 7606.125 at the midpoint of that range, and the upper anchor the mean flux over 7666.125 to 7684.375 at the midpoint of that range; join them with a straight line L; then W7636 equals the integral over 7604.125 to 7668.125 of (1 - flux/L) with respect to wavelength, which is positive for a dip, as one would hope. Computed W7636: 5.5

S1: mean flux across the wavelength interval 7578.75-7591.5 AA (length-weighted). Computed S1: 7.4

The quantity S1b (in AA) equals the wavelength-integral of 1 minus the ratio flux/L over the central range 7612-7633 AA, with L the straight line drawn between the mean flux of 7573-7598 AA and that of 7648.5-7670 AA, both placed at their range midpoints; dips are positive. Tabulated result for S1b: 3.5 AA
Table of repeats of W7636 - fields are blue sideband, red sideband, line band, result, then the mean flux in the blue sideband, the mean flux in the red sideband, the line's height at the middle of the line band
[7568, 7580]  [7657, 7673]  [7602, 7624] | 3.58 AA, 7.13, 7.28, 7.19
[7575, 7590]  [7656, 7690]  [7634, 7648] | 0.47 AA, 7.31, 7.28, 7.29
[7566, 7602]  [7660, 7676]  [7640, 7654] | 0.57 AA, 7.33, 7.27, 7.29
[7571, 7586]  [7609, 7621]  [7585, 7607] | -3.07 AA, 7.19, 5.65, 6.45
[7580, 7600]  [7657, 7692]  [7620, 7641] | 1.99 AA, 7.46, 7.29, 7.38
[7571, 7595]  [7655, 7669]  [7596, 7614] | 1.63 AA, 7.33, 7.28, 7.32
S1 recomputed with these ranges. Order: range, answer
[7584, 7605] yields 7.42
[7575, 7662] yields 6.86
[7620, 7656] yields 6.81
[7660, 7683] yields 7.27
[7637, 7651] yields 7.01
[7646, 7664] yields 7.13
